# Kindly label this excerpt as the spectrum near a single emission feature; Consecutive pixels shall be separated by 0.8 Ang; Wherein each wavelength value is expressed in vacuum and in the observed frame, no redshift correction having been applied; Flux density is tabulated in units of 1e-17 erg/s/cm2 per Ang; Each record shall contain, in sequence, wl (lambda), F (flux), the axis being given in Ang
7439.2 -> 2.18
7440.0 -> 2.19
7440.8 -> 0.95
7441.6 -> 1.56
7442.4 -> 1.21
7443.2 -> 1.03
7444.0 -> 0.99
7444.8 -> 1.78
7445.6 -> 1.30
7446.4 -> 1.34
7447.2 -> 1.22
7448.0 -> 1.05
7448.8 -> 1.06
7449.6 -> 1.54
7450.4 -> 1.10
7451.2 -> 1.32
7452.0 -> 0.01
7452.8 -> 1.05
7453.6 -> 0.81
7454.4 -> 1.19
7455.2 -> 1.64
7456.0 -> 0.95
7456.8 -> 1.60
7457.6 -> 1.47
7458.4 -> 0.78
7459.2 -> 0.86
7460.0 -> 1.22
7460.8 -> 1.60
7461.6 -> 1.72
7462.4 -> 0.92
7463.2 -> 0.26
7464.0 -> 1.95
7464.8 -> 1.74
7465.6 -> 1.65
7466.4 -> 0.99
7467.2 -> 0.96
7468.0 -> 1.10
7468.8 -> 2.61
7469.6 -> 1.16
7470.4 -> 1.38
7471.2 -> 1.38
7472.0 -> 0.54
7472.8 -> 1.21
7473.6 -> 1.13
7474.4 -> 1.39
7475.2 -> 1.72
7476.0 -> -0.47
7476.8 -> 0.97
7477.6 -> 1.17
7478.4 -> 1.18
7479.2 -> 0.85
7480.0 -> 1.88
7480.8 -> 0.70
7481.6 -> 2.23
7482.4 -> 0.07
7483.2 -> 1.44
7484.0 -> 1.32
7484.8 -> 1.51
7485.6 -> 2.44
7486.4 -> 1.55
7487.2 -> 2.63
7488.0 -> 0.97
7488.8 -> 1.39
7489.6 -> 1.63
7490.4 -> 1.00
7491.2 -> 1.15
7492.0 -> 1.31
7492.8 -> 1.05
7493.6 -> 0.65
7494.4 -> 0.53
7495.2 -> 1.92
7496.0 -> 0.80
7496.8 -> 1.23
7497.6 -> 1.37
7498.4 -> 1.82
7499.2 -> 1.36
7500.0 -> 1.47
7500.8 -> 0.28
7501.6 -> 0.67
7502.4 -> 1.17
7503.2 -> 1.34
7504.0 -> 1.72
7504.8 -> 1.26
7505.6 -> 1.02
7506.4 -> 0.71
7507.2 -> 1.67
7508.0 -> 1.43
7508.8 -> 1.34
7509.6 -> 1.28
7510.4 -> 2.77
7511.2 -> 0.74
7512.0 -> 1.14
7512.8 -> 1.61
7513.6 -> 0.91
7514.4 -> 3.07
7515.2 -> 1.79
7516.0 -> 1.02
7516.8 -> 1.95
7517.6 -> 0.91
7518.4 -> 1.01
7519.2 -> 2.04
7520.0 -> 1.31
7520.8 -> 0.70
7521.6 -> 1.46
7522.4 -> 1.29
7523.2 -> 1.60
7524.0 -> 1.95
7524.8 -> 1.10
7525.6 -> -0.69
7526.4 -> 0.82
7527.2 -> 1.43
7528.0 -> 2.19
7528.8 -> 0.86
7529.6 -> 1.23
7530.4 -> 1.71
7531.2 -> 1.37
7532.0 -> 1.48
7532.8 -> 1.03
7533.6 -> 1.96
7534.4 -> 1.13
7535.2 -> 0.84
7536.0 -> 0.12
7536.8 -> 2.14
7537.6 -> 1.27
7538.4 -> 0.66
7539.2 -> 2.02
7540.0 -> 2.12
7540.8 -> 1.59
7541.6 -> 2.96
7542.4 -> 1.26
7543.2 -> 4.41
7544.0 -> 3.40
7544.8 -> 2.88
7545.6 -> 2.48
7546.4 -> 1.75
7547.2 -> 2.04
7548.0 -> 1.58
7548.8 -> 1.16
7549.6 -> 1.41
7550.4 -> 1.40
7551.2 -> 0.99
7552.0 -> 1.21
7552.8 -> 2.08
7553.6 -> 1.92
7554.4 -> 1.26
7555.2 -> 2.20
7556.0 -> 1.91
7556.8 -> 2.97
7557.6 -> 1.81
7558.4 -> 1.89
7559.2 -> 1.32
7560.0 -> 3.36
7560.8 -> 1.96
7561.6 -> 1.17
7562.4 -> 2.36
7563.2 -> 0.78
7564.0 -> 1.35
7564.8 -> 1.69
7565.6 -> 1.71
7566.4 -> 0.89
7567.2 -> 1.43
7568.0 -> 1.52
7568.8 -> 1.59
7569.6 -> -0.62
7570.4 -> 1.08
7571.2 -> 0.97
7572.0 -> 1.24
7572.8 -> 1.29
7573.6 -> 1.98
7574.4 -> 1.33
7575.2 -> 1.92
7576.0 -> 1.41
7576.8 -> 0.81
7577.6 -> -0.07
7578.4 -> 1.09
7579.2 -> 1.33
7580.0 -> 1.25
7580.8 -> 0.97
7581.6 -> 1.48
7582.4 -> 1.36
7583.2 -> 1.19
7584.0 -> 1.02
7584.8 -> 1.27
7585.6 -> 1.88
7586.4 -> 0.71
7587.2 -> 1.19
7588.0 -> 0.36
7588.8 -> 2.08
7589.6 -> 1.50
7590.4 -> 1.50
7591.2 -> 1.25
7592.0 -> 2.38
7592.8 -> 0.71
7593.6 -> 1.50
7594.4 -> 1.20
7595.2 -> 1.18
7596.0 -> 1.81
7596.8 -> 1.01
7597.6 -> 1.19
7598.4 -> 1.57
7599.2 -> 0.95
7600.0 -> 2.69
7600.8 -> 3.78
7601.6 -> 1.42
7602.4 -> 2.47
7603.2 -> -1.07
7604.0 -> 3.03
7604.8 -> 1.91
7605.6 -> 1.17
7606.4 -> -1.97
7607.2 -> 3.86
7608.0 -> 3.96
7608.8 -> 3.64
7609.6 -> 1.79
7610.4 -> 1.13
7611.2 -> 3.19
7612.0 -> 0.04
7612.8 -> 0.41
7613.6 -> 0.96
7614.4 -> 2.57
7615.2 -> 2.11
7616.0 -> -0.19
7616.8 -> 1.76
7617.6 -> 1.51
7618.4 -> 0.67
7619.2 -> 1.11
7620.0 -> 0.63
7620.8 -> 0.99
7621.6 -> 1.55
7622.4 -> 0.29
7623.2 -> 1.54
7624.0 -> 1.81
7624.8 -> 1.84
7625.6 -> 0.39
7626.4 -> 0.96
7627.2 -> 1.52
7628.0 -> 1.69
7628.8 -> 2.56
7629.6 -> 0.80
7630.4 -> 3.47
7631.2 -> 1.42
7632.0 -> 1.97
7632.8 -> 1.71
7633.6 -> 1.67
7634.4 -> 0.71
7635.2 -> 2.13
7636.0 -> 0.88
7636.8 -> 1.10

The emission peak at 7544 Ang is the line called [S II] 6716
